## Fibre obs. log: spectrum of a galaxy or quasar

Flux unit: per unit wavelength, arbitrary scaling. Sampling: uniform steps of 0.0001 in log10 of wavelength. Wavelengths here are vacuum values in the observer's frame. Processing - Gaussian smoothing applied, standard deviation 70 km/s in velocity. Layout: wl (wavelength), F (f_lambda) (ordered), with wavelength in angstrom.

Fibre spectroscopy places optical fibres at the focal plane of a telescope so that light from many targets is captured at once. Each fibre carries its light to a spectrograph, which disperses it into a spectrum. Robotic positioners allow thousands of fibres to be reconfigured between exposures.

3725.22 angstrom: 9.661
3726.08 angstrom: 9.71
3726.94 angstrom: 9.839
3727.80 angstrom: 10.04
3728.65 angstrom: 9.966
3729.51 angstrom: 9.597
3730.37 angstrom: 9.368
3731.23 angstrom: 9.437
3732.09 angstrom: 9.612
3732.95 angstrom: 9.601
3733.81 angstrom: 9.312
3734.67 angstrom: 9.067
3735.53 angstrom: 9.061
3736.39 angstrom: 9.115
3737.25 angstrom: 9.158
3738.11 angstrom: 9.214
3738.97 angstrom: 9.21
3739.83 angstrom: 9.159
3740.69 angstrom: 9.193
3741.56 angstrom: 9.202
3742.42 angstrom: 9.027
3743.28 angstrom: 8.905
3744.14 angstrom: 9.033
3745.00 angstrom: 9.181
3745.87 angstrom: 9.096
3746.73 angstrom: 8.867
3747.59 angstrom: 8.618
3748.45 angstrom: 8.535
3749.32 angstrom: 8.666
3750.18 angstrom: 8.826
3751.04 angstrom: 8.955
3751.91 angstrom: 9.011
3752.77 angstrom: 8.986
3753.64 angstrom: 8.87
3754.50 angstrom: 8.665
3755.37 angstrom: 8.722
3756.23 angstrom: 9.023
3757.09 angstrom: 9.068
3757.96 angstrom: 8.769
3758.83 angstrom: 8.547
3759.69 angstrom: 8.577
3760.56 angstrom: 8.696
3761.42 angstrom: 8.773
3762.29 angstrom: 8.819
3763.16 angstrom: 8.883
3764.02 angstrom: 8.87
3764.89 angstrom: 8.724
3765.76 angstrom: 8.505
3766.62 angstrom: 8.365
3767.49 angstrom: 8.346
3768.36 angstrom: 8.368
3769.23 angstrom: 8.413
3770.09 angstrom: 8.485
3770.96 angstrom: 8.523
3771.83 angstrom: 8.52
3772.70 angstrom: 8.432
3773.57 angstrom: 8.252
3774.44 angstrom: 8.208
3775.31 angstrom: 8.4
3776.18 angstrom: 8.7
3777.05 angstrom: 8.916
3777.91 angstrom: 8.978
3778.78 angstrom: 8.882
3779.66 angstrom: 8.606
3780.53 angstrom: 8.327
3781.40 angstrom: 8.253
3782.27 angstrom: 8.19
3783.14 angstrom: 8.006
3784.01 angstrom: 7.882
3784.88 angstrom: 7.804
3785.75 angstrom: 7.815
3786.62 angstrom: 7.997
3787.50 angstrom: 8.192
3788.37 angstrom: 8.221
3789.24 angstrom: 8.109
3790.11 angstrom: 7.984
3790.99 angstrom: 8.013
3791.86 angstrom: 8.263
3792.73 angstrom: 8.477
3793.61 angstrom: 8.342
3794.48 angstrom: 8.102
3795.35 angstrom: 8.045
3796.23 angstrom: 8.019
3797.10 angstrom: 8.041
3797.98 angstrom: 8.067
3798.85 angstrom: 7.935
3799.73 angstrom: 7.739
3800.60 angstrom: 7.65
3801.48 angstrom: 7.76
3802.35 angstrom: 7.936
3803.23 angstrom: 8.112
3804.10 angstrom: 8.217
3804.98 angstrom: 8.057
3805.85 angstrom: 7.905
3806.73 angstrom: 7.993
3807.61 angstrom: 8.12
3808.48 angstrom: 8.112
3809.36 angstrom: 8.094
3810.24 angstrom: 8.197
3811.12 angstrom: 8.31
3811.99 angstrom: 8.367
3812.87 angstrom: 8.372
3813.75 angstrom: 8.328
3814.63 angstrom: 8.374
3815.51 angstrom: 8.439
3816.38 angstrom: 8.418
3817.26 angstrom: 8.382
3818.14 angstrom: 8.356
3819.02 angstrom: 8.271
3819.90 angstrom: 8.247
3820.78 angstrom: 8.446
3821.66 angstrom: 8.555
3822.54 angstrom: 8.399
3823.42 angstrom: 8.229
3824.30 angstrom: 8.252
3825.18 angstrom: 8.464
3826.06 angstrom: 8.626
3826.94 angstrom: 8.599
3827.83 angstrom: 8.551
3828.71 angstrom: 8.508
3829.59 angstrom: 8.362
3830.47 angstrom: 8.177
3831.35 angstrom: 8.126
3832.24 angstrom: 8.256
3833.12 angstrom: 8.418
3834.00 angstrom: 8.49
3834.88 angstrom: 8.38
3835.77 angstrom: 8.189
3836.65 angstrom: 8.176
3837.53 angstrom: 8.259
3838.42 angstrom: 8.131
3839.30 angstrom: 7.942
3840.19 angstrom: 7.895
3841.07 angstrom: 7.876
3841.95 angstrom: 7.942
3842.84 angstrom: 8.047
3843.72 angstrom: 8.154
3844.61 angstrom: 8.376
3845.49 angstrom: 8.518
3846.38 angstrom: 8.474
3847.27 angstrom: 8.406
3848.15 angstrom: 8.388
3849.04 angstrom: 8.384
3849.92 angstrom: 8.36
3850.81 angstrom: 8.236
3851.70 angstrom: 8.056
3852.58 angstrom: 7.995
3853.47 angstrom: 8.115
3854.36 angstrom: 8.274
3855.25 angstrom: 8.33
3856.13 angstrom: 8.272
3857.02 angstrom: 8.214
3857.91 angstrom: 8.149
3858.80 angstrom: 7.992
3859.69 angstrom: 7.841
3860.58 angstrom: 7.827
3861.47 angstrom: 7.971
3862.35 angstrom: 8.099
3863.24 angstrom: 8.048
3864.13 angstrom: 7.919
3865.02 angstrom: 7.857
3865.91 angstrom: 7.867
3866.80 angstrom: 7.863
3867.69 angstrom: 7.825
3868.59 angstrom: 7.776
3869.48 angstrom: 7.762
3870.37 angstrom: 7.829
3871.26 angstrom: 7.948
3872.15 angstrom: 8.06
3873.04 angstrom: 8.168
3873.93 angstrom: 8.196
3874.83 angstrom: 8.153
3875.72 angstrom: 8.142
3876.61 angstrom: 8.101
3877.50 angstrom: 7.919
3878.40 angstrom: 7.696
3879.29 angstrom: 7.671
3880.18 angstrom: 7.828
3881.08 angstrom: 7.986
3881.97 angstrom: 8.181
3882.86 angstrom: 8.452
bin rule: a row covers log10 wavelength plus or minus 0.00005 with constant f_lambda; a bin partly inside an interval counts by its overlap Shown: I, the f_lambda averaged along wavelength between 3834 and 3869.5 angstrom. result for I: 8.11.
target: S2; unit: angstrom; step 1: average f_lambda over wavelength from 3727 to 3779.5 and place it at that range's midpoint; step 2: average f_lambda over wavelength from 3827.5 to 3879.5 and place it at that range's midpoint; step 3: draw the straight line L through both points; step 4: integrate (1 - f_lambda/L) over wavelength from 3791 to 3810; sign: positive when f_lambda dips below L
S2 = 1.1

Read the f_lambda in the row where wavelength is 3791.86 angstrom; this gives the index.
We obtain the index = 8.263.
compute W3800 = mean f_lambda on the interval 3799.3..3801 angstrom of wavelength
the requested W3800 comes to 7.72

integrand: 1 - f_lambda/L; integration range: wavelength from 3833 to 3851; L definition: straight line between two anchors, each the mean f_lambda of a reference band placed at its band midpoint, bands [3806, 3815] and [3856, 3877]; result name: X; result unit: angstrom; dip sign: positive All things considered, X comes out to -0.3 angstrom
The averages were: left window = 8.21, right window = 7.99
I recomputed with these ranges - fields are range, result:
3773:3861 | 8.22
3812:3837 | 8.37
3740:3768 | 8.82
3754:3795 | 8.45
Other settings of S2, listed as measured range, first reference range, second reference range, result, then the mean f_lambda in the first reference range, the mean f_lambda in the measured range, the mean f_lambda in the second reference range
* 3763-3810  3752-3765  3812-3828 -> 2.1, 8.81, 8.24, 8.4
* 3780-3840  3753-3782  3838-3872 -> 1.1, 8.62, 8.2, 8.08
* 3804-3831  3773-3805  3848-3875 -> -0.6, 8.18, 8.31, 8.05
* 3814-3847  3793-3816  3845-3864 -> -0.6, 8.11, 8.3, 8.19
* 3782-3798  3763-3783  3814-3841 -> 0.7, 8.52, 8.08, 8.32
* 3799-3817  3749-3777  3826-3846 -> 0.6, 8.66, 8.13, 8.25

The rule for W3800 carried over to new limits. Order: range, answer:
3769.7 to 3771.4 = 8.49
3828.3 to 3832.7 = 8.29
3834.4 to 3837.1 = 8.26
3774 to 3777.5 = 8.58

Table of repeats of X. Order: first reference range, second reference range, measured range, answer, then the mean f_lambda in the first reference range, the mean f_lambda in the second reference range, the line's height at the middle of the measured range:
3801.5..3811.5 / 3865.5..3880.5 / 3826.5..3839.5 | -0.5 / 8.08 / 7.93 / 8.02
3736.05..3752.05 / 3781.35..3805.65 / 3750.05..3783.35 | -0.3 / 9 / 8.04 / 8.56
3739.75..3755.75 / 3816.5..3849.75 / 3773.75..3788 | 0.6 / 8.91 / 8.31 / 8.68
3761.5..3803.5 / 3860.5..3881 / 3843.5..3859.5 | -0.5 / 8.28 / 7.94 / 8.01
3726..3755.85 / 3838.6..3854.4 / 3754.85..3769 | 0.4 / 9.16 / 8.19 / 8.97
